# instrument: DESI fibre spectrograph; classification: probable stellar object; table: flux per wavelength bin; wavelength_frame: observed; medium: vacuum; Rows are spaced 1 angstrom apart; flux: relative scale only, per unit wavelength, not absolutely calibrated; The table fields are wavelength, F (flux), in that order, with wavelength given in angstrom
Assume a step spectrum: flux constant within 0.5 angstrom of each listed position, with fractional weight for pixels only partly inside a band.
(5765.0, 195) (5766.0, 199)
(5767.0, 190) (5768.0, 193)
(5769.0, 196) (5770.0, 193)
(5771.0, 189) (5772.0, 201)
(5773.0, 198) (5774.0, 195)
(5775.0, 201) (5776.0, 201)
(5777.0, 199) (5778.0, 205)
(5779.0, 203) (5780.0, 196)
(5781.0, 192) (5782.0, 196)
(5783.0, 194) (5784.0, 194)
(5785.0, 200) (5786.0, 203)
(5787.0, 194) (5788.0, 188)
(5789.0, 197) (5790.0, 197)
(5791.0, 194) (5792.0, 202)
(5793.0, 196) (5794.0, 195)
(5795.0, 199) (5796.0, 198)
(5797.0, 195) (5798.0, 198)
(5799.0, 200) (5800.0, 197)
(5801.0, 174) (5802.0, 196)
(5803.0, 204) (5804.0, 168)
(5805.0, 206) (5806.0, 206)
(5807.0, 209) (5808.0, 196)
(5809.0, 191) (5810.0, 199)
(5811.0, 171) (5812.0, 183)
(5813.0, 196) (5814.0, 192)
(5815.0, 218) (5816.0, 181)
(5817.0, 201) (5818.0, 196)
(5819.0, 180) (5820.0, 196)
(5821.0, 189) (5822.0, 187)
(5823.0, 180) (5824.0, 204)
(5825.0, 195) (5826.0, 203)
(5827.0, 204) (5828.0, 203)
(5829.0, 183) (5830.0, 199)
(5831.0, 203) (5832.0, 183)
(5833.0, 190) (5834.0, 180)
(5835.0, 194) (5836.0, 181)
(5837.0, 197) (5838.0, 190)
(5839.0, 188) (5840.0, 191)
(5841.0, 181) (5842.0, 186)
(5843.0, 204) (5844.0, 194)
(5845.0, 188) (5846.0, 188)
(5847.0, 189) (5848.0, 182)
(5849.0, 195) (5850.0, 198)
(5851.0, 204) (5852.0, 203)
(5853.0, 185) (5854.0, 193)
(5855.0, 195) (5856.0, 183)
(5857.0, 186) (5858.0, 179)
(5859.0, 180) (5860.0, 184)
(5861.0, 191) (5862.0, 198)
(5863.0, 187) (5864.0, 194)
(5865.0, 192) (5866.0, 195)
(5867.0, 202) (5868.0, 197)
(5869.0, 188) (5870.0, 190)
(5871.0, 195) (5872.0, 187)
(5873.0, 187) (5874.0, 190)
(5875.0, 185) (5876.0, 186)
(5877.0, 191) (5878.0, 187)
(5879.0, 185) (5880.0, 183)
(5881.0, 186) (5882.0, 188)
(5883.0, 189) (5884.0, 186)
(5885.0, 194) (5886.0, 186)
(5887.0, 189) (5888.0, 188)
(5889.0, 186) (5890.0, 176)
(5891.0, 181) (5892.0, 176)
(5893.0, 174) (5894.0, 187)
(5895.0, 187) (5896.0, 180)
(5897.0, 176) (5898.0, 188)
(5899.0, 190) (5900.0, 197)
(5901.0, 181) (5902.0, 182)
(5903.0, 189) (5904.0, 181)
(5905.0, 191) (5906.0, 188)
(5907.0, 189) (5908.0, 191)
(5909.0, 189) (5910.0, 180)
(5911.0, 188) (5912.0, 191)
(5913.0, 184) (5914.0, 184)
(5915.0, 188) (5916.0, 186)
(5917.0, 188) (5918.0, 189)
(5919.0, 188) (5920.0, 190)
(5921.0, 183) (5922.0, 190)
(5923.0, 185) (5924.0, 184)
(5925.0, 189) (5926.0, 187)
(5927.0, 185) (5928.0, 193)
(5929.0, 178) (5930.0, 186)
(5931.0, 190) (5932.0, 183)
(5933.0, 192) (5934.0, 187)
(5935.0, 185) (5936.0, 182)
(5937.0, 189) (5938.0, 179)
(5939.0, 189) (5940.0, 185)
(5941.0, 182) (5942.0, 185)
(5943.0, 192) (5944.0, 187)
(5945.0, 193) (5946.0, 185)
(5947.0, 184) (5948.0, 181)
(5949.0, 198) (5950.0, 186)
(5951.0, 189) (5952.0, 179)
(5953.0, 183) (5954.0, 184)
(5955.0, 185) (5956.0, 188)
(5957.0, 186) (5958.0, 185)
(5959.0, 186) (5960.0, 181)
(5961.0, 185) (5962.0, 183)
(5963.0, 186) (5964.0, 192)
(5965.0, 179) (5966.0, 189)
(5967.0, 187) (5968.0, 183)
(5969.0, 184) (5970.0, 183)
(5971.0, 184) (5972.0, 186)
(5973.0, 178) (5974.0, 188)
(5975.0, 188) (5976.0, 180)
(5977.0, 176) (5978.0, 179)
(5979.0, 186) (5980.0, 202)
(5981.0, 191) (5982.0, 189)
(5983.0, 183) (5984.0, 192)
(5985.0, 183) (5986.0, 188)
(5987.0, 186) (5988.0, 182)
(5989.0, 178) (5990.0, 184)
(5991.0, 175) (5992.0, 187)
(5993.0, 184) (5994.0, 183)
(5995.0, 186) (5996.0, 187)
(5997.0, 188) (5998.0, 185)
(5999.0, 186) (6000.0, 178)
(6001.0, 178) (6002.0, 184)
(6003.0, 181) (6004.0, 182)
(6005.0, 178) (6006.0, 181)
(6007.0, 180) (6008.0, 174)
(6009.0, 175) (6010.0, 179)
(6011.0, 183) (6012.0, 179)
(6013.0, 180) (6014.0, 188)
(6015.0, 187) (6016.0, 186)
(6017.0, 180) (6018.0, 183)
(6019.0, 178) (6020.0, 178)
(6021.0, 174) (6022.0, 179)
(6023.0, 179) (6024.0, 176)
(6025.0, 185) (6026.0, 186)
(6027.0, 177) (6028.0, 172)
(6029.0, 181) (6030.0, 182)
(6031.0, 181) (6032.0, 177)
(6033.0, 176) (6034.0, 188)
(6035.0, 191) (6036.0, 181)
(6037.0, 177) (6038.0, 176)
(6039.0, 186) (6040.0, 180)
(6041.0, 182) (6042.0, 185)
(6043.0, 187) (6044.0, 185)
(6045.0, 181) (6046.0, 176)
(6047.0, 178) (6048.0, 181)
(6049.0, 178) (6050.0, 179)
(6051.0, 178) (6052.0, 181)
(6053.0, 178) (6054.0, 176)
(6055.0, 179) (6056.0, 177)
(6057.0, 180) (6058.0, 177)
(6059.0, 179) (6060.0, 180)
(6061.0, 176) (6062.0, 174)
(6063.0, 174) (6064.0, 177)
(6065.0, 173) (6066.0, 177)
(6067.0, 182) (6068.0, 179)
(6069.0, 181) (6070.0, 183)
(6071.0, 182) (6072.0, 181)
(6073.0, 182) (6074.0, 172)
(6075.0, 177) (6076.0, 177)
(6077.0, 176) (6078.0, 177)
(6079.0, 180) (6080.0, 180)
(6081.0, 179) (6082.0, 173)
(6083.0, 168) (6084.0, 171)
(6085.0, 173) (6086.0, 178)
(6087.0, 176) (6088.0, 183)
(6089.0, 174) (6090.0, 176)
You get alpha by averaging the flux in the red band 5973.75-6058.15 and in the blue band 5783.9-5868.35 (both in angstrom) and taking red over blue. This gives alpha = 0.94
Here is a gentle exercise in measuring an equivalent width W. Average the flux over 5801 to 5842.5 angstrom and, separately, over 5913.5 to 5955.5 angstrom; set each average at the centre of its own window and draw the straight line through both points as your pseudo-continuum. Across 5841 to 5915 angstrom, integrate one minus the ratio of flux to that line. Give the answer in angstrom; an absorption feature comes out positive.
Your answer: 0.5 angstrom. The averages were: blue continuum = 192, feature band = 188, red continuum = 186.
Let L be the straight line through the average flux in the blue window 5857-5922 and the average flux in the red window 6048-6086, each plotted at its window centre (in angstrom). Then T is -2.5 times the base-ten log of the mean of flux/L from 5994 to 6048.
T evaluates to -0.01 mag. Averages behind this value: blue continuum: 187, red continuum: 178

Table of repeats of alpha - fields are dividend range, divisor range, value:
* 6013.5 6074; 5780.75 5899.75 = 0.94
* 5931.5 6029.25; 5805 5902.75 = 0.97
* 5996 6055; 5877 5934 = 0.97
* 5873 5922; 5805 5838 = 0.96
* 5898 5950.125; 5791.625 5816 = 0.96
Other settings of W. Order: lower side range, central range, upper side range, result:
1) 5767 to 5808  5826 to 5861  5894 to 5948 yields 0.3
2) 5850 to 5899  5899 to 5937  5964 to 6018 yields -0.1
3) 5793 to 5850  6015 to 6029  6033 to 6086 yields 0.1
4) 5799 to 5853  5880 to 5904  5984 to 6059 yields 0.5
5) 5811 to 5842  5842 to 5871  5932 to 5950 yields -0.2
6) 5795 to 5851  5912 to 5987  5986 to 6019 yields -0.3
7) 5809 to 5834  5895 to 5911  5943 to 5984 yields 0.2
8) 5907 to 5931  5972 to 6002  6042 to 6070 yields -0.3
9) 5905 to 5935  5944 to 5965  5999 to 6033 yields -0.1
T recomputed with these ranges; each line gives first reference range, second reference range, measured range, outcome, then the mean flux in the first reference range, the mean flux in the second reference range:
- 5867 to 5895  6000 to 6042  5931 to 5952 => -0.01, 187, 181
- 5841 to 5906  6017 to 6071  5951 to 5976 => -0.01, 188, 180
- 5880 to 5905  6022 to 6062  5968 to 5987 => -0.02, 185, 180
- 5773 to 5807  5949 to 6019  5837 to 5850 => 0.02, 197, 184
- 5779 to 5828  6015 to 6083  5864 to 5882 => 0.00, 195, 179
